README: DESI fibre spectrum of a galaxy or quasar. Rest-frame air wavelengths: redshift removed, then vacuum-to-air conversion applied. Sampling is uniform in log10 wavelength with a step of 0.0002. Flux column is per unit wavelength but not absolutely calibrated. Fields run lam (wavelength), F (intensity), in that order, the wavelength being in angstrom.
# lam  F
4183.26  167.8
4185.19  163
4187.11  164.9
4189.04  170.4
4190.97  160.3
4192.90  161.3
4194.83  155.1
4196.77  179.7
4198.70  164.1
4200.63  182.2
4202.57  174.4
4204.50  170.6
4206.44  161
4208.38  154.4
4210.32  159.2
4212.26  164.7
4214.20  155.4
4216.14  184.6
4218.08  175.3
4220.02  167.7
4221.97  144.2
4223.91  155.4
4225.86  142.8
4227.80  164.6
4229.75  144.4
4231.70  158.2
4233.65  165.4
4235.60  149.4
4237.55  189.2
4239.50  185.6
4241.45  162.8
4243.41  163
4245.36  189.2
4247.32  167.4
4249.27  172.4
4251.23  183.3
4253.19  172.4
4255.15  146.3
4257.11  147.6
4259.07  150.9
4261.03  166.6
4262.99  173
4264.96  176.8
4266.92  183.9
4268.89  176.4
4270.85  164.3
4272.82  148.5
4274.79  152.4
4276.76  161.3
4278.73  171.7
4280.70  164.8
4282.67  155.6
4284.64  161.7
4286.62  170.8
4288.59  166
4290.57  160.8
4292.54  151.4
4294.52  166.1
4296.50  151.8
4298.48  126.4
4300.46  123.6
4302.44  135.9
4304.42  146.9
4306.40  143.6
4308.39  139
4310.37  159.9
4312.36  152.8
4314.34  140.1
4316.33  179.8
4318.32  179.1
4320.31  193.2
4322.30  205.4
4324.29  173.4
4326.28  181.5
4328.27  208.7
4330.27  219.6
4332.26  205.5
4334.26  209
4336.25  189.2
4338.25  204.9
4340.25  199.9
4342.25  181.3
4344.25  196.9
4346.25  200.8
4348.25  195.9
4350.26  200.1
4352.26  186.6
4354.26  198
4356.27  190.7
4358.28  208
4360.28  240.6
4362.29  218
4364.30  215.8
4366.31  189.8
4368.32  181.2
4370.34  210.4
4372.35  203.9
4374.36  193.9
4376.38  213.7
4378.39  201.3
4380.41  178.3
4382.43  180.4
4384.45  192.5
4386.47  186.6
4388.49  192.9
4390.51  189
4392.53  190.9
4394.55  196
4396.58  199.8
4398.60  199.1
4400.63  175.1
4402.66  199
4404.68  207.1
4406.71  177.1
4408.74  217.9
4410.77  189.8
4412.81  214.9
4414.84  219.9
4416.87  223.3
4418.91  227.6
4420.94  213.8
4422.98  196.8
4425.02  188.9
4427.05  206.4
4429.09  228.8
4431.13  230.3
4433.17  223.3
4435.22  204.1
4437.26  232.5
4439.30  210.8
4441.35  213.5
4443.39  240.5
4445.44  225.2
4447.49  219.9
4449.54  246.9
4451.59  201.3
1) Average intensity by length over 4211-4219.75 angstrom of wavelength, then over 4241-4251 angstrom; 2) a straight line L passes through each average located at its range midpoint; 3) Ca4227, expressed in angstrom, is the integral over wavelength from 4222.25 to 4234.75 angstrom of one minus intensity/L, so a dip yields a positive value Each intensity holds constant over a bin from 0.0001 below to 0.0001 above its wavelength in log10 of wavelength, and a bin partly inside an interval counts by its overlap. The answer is 1.19 angstrom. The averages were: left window 170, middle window 154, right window 172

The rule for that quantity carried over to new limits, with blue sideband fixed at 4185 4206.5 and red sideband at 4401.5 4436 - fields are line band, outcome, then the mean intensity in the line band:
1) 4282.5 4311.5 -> 5.6 angstrom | 150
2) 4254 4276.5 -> 2.3 angstrom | 162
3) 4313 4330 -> 0.7 angstrom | 184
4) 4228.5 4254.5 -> 1.1 angstrom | 169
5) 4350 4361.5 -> -0.4 angstrom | 205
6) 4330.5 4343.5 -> -0.3 angstrom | 200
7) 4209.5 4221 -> 0.2 angstrom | 168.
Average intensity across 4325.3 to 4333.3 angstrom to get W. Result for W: 204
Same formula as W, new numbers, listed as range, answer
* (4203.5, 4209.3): 162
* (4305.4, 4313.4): 149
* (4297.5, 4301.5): 125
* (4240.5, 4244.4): 163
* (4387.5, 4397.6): 194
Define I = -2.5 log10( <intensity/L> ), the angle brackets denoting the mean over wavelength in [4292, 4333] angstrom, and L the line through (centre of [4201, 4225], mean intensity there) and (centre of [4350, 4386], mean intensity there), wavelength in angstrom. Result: 0.133 mag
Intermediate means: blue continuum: 164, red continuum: 200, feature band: 166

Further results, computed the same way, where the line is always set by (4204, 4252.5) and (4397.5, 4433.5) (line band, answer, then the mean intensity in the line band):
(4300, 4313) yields 0.26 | 144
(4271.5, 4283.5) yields 0.11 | 159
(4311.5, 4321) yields 0.10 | 168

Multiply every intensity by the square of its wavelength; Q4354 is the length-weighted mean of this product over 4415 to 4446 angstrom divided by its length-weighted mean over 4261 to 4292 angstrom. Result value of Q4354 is 1.41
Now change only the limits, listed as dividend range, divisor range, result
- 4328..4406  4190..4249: 1.29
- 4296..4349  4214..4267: 1.11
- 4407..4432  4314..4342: 1.15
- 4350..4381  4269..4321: 1.33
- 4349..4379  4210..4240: 1.33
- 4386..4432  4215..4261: 1.34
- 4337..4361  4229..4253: 1.24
